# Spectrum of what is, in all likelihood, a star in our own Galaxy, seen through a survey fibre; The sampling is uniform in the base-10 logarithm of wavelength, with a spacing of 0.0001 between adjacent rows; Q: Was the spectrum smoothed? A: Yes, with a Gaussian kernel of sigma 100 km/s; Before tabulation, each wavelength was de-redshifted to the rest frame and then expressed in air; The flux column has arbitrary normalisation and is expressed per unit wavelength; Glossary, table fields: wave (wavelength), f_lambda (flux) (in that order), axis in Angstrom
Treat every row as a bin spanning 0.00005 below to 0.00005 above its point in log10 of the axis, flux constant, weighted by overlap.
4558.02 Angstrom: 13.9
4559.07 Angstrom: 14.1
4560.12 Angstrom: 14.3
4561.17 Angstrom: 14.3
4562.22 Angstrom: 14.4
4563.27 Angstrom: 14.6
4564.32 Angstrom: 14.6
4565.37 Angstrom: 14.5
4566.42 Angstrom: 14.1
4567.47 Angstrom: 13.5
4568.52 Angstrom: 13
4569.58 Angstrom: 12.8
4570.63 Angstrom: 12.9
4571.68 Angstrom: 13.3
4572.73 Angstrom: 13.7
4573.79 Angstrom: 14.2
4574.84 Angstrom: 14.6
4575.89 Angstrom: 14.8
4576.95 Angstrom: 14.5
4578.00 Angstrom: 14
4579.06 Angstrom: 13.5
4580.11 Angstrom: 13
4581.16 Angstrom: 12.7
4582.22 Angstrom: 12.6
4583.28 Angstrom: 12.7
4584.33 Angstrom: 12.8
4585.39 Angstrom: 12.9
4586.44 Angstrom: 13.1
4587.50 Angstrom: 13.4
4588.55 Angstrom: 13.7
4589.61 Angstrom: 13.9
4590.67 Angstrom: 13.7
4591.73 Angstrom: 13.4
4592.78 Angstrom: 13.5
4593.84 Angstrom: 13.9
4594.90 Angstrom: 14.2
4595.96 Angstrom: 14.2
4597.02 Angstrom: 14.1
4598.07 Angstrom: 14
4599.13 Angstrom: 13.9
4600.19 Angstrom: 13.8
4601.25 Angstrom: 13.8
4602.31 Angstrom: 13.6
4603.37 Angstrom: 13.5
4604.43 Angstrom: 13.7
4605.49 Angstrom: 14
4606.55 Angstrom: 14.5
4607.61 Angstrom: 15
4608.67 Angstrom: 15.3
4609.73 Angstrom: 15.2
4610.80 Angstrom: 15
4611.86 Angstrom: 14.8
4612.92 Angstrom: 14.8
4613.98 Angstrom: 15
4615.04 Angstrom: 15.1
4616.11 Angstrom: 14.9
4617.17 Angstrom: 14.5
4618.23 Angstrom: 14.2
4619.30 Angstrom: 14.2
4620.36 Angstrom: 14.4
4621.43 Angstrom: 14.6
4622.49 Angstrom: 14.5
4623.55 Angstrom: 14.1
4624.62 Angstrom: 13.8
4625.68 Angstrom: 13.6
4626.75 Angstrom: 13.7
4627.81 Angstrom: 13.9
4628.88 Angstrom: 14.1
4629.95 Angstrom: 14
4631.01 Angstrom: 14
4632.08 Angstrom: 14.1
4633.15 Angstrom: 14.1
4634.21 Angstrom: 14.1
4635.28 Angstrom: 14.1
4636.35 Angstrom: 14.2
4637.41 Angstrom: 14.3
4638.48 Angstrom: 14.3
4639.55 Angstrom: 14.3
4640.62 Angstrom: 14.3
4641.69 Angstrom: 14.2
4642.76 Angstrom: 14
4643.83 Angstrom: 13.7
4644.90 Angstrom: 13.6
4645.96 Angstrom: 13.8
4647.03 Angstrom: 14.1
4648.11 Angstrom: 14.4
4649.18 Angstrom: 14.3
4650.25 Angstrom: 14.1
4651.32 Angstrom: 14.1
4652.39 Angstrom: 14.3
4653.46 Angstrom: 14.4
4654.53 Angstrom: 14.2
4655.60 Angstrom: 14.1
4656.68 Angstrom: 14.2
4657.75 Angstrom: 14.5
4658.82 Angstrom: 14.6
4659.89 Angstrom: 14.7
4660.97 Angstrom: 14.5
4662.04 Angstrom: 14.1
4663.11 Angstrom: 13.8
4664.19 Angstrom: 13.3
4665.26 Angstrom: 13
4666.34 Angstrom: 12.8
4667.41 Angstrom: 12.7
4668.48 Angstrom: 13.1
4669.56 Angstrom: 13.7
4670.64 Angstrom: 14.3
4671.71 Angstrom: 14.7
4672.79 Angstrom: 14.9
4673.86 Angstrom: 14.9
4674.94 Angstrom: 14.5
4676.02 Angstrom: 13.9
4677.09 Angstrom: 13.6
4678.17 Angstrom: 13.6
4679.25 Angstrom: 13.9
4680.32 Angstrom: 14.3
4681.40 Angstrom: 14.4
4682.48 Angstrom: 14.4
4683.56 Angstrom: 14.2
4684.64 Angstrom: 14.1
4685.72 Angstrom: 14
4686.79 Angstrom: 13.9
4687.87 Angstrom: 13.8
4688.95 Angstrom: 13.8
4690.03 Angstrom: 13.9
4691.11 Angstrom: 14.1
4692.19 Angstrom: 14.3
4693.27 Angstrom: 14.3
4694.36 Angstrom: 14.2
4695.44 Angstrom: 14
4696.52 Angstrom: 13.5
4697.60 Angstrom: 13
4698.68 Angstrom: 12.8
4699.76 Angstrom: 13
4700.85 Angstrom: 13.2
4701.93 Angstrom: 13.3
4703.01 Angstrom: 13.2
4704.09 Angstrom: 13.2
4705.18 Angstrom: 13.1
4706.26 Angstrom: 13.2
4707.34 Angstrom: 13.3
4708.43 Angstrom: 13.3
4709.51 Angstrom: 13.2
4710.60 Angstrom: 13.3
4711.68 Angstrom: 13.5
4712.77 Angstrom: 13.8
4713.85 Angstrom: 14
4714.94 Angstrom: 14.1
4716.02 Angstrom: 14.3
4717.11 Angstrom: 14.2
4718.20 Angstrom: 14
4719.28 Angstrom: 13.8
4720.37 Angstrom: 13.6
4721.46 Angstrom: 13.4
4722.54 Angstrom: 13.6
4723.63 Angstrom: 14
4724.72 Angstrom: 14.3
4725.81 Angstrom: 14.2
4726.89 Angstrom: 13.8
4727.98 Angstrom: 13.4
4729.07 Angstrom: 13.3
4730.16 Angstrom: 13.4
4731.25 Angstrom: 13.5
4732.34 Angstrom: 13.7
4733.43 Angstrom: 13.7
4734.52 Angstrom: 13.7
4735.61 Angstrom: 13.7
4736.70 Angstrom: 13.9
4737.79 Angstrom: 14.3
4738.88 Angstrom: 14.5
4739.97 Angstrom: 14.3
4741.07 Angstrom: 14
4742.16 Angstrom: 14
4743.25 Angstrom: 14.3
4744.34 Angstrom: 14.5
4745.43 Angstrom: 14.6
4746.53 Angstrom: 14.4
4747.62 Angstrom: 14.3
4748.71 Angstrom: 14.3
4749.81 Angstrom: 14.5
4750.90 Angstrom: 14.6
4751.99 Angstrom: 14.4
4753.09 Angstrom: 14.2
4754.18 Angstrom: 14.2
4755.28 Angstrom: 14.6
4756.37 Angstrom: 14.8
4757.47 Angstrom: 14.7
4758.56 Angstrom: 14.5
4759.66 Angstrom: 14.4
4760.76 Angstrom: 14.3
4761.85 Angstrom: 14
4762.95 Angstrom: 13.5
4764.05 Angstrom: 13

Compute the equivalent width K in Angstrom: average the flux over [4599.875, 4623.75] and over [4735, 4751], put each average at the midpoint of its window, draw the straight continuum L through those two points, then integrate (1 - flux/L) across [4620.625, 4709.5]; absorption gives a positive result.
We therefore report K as 2.8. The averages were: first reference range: 14.5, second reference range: 14.3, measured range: 13.9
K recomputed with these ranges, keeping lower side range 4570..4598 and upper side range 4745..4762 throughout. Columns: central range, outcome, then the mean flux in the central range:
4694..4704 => 0.59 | 13.3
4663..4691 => 0.29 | 13.9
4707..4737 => 1.18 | 13.7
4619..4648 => -0.51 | 14.1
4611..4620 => -0.62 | 14.7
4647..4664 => -0.38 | 14.3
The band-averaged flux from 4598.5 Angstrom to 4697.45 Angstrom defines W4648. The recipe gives 14.1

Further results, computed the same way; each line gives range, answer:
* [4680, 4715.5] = 13.7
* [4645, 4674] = 14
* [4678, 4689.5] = 14.1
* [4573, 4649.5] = 14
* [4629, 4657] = 14.1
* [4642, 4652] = 14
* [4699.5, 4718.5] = 13.5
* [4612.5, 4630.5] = 14.3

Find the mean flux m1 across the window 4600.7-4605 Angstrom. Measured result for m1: 13.7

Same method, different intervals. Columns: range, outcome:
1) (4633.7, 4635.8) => 14.1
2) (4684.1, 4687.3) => 14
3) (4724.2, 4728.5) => 13.9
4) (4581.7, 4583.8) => 12.6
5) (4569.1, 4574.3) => 13.4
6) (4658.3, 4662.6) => 14.5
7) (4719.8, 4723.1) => 13.5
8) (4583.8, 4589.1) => 13.2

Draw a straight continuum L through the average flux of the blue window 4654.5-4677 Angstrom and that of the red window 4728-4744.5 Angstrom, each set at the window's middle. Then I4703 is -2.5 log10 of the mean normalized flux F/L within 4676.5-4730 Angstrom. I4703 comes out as 0.02 mag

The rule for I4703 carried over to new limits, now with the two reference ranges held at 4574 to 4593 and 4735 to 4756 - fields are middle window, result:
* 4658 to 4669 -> 0.02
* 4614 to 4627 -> -0.05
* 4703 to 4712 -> 0.07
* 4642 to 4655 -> -0.02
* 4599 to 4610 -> -0.05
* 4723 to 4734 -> 0.04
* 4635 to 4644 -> -0.03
